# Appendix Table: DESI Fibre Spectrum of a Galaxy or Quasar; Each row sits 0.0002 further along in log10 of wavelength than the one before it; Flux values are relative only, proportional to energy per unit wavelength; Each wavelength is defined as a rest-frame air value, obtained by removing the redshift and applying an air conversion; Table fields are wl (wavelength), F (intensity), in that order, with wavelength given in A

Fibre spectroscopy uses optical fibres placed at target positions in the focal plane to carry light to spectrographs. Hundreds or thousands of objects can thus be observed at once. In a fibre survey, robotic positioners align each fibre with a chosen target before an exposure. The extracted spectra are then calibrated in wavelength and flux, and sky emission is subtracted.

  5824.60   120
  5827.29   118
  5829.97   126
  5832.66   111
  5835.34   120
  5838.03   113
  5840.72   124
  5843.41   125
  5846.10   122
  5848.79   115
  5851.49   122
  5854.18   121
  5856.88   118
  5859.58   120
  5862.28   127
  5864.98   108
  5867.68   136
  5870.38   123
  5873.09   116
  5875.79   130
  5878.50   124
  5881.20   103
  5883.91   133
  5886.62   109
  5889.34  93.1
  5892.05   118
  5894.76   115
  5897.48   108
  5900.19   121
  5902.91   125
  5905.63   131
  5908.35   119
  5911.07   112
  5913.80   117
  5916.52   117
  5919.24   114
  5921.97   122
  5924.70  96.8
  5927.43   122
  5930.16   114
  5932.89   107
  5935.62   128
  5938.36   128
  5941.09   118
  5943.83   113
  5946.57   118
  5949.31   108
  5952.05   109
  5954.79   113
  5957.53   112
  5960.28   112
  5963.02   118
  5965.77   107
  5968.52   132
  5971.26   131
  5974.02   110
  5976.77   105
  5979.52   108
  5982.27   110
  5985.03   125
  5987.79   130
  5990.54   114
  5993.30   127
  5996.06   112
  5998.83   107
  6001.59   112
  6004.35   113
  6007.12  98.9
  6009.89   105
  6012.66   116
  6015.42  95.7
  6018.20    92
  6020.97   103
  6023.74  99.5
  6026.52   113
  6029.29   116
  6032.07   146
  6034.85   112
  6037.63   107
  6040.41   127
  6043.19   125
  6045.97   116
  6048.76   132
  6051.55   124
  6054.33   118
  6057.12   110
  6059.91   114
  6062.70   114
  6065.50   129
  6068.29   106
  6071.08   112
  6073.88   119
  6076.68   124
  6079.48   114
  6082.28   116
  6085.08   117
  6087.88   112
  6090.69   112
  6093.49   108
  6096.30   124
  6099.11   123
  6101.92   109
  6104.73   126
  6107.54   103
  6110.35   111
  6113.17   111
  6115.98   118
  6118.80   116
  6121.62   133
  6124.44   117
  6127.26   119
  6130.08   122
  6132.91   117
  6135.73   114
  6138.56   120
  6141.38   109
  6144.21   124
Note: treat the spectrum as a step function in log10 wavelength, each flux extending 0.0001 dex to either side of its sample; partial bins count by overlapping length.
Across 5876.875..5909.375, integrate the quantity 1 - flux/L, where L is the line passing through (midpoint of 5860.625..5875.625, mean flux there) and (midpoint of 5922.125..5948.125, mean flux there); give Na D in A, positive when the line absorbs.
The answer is 1.0 A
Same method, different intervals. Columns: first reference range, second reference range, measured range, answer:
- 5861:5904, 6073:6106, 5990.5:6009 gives 0.9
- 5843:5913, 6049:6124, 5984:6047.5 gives 2.0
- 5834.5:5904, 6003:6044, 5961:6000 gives -1.2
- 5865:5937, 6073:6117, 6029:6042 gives -0.7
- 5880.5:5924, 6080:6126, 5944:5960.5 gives 0.6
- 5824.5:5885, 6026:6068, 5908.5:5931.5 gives 1.1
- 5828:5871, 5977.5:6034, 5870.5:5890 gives 0.4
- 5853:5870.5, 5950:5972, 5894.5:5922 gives 0.2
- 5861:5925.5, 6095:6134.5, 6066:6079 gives 0.2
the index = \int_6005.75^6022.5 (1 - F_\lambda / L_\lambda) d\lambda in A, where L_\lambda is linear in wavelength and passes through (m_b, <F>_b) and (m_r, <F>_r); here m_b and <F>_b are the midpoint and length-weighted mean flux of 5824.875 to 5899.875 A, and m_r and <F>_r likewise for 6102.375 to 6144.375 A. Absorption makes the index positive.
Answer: 2.3 A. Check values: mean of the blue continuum 119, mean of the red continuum 117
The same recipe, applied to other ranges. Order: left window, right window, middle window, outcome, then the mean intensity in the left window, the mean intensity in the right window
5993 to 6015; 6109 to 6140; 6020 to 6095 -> -2.1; 110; 118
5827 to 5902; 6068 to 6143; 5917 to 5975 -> 0.9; 119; 116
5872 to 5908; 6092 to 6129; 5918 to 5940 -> 0.2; 117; 117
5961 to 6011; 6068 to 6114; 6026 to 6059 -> -1.7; 115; 115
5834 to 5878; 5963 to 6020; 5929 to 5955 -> 0.0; 121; 113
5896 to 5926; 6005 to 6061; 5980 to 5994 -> -0.7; 117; 114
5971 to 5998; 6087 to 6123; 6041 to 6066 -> -0.9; 116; 116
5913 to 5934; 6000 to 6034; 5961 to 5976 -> -1.0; 114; 109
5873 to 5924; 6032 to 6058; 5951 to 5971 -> 0.5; 117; 121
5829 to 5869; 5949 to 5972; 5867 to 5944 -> 0.3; 120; 116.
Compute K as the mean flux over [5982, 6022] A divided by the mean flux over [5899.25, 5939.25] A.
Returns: 0.9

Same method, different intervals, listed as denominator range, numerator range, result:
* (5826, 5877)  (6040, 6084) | 0.98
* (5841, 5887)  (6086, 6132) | 0.96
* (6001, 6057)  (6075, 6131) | 1.03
